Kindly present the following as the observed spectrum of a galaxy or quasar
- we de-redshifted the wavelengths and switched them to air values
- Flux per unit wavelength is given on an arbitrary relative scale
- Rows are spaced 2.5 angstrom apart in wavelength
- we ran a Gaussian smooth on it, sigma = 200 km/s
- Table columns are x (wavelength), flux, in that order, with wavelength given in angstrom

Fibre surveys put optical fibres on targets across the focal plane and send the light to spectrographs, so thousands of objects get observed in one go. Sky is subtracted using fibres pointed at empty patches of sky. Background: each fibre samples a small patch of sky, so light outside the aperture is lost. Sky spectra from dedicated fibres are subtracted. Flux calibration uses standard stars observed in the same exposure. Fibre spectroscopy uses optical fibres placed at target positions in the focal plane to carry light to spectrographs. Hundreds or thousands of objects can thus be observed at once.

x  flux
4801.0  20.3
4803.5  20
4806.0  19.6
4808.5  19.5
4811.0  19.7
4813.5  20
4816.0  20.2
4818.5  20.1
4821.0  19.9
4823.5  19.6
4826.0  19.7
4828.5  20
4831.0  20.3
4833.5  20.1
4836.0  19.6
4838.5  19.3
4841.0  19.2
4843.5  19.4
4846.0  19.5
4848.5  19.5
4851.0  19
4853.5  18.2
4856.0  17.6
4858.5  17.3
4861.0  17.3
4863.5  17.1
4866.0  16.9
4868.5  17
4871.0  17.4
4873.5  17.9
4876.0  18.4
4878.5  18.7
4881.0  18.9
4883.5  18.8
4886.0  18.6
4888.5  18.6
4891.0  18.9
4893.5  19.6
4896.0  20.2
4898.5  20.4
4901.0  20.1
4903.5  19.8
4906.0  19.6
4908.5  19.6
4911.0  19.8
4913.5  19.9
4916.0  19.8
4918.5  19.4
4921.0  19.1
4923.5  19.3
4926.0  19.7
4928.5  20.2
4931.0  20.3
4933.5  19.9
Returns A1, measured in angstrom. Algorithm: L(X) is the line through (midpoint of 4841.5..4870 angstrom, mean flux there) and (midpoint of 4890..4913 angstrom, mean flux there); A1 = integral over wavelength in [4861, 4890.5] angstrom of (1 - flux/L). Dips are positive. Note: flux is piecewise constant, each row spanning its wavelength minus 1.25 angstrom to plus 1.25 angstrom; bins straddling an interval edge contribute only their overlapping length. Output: 1.29 angstrom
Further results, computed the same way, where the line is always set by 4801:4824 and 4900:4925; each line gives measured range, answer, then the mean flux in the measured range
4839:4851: 0.3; 19.4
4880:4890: 0.5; 18.7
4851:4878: 2.9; 17.6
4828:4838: -0.1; 19.9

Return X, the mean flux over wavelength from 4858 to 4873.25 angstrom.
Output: 17.2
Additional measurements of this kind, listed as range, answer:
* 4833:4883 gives 18.4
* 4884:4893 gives 18.8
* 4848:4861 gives 18.2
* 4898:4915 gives 19.9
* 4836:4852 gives 19.3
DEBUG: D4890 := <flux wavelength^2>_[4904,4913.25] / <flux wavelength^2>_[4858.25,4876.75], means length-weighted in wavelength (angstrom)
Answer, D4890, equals 1.2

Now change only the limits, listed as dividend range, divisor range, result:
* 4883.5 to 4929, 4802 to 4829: 1.02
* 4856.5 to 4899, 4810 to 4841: 0.94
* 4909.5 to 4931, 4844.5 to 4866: 1.12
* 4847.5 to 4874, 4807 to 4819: 0.91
